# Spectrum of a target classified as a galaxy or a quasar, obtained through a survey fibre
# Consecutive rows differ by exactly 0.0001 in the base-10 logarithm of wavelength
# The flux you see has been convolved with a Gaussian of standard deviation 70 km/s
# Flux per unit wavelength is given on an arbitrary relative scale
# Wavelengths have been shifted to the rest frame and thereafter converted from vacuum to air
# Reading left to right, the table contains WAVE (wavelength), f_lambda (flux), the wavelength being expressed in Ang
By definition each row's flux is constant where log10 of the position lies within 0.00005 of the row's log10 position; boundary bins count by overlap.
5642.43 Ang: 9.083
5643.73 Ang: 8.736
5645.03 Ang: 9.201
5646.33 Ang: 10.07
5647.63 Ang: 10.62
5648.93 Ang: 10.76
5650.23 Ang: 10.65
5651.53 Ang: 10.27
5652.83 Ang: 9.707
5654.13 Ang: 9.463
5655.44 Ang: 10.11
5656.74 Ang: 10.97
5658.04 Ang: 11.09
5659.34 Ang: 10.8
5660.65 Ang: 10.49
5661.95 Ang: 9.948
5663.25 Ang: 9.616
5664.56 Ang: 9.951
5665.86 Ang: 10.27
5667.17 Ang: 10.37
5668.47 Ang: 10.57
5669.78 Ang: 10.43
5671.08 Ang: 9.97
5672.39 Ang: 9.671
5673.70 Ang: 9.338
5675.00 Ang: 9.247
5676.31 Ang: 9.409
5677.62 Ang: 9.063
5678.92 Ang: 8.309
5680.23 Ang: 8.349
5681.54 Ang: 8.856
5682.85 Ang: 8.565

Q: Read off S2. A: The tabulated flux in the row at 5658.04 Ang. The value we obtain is 11.09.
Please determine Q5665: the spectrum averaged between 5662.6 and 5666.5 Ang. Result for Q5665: 9.95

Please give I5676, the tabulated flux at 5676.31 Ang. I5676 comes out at 9.409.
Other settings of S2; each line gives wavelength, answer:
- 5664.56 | 9.951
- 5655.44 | 10.11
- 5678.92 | 8.309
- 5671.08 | 9.97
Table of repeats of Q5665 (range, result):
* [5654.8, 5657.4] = 10.6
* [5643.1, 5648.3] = 9.67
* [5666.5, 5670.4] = 10.4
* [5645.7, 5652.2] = 10.5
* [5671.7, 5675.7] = 9.41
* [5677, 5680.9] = 8.58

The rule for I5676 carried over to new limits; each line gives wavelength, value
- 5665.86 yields 10.27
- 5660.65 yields 10.49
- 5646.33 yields 10.07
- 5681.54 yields 8.856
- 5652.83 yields 9.707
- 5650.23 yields 10.65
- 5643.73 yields 8.736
